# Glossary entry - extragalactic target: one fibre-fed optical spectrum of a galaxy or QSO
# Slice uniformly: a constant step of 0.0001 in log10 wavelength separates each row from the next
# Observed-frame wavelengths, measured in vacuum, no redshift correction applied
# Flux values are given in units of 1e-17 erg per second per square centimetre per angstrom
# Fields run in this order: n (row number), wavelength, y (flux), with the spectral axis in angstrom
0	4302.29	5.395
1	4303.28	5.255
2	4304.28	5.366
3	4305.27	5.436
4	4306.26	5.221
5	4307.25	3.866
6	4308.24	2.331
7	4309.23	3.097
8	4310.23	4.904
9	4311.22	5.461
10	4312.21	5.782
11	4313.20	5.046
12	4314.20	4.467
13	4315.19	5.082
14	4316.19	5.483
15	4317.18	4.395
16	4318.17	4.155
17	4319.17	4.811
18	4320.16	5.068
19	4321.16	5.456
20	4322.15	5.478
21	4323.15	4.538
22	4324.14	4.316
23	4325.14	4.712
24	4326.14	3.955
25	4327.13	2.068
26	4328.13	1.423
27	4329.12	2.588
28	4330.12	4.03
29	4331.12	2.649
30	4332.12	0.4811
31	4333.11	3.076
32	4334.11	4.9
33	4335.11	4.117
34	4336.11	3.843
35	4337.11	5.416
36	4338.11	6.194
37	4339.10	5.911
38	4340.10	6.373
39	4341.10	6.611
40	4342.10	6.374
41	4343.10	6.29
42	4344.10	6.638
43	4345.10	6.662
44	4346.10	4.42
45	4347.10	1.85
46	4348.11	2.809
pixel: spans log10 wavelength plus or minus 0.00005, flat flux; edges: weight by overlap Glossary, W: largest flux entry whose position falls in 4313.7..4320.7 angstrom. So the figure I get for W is 5.483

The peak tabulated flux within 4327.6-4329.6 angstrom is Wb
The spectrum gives 2.588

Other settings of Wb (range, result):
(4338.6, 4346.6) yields 6.662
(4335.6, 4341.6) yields 6.611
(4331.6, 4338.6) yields 6.194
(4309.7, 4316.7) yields 5.782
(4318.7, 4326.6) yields 5.478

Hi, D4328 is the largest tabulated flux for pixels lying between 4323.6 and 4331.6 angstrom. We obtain 4.712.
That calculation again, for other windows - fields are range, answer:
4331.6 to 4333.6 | 3.076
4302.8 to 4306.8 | 5.436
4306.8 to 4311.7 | 5.461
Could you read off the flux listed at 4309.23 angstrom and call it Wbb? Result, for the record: 3.097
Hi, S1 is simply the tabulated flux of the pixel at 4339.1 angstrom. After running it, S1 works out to 5.911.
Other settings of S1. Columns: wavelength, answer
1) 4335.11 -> 4.117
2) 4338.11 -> 6.194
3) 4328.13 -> 1.423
